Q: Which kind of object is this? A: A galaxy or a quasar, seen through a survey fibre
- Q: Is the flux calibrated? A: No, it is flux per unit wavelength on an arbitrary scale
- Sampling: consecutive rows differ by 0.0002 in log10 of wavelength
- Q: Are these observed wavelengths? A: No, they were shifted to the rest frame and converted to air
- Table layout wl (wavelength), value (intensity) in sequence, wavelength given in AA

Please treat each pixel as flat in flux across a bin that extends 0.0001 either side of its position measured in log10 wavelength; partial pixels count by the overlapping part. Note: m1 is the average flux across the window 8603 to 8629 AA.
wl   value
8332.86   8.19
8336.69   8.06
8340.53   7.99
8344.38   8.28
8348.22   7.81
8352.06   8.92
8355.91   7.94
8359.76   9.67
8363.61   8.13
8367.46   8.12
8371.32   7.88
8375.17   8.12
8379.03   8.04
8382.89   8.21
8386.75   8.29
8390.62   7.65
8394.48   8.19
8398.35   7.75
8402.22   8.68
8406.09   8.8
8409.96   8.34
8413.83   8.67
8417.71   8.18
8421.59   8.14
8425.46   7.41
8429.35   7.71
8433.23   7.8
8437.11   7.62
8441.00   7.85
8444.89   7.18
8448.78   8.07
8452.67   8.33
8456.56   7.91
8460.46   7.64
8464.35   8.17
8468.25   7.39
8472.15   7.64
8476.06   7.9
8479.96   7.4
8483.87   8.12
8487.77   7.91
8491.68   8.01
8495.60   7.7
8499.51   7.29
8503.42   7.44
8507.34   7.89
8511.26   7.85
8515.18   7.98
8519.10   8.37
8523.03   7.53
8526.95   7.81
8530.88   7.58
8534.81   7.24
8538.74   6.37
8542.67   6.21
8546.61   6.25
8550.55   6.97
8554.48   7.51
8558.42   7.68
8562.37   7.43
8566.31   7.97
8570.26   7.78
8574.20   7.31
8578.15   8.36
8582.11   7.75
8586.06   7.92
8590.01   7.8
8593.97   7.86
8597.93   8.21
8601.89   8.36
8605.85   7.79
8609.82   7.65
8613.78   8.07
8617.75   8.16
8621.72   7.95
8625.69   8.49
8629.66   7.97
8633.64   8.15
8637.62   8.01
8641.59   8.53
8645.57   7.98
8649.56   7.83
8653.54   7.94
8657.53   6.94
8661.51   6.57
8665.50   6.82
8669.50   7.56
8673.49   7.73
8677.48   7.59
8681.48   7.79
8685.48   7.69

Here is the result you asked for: 8.03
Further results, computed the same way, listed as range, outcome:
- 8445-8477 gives 7.84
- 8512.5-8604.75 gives 7.58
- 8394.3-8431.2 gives 8.19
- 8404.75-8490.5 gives 7.91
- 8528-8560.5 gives 7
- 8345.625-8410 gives 8.27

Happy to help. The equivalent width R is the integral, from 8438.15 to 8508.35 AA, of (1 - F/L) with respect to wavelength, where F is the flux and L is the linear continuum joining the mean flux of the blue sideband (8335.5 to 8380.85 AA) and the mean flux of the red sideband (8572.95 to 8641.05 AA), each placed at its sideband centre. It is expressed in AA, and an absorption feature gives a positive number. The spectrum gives 3.2 AA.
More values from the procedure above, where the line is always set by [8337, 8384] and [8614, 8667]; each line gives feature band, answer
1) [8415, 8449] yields 1.5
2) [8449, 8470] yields 0.5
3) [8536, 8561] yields 3.4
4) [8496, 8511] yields 0.8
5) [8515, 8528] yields 0.1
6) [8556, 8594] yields 0.7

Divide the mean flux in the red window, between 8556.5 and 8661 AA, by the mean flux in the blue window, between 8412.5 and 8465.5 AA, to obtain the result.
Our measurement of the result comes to 1.0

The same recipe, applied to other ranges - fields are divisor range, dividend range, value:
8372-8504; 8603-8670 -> 0.98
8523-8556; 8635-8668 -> 1.08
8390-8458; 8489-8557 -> 0.92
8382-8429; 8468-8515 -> 0.95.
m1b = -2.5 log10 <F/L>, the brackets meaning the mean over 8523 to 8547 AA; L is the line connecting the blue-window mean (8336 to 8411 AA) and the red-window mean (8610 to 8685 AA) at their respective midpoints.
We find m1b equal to 0.14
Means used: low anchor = 8.24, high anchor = 7.78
